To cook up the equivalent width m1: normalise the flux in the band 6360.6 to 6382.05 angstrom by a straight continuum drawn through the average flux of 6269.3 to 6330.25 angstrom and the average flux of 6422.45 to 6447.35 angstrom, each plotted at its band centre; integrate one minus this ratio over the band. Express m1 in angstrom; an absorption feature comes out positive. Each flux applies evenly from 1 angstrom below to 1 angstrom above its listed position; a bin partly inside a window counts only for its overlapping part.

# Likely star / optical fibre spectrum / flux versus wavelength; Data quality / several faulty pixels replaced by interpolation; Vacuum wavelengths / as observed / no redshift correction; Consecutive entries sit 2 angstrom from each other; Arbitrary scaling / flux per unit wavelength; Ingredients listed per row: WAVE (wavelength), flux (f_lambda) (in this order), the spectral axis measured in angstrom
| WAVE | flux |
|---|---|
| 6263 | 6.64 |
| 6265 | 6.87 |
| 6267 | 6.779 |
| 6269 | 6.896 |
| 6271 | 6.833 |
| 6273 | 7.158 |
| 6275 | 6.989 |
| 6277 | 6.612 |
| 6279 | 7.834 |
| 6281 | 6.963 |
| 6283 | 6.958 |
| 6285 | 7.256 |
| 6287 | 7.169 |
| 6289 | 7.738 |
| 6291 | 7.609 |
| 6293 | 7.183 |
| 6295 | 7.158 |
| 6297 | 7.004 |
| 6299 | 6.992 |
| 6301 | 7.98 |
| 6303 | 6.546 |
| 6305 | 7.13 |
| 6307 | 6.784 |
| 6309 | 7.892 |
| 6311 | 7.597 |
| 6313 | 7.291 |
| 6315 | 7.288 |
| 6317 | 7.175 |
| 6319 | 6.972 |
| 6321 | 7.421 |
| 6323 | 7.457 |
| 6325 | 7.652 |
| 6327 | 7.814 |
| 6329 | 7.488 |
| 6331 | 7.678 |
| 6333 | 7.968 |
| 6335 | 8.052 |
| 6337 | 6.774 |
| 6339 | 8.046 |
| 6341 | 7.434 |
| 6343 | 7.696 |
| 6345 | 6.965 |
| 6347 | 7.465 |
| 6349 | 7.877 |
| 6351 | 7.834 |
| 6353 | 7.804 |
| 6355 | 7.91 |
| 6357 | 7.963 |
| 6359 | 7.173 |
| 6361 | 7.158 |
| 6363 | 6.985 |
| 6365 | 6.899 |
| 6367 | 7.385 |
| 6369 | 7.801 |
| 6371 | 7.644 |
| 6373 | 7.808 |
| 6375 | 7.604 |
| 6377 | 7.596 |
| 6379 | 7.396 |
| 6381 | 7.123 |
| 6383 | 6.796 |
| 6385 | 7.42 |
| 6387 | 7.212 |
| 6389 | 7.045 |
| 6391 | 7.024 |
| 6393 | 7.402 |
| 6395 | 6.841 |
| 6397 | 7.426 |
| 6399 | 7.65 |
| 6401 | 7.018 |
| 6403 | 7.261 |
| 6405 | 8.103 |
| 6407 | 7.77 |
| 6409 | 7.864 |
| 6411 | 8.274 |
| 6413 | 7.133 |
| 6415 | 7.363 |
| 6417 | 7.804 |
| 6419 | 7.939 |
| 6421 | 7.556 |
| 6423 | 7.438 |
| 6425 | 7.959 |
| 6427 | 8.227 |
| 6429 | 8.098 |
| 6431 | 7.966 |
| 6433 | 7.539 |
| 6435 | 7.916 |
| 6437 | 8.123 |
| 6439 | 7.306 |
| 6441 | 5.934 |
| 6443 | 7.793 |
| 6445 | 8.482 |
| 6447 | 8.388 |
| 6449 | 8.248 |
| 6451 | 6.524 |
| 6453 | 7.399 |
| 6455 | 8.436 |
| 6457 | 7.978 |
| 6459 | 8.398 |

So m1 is 0.36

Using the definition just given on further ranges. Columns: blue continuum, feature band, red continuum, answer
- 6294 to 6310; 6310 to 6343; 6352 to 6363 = -0.8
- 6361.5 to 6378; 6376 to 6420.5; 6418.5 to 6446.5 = 0.9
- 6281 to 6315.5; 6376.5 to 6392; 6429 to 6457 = 0.7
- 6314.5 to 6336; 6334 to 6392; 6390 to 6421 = 0.7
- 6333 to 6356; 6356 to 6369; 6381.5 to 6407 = 0.4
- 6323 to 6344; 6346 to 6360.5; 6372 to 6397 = -0.4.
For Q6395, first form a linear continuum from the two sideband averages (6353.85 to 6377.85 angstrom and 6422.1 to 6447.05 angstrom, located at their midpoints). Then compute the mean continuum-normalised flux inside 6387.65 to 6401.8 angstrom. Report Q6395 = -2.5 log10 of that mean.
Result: 0.06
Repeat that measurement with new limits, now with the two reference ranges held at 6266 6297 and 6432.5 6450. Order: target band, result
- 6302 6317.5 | 0.00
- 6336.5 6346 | -0.01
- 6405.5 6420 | -0.01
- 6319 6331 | -0.03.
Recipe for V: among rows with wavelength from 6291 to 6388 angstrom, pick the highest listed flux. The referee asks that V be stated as 8.052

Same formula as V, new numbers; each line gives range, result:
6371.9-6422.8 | 8.274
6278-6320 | 7.98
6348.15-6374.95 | 7.963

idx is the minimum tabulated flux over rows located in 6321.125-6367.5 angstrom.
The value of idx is 6.774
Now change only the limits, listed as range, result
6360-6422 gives 6.796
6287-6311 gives 6.546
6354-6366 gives 6.899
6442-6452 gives 6.524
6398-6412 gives 7.018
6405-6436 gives 7.133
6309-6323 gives 6.972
